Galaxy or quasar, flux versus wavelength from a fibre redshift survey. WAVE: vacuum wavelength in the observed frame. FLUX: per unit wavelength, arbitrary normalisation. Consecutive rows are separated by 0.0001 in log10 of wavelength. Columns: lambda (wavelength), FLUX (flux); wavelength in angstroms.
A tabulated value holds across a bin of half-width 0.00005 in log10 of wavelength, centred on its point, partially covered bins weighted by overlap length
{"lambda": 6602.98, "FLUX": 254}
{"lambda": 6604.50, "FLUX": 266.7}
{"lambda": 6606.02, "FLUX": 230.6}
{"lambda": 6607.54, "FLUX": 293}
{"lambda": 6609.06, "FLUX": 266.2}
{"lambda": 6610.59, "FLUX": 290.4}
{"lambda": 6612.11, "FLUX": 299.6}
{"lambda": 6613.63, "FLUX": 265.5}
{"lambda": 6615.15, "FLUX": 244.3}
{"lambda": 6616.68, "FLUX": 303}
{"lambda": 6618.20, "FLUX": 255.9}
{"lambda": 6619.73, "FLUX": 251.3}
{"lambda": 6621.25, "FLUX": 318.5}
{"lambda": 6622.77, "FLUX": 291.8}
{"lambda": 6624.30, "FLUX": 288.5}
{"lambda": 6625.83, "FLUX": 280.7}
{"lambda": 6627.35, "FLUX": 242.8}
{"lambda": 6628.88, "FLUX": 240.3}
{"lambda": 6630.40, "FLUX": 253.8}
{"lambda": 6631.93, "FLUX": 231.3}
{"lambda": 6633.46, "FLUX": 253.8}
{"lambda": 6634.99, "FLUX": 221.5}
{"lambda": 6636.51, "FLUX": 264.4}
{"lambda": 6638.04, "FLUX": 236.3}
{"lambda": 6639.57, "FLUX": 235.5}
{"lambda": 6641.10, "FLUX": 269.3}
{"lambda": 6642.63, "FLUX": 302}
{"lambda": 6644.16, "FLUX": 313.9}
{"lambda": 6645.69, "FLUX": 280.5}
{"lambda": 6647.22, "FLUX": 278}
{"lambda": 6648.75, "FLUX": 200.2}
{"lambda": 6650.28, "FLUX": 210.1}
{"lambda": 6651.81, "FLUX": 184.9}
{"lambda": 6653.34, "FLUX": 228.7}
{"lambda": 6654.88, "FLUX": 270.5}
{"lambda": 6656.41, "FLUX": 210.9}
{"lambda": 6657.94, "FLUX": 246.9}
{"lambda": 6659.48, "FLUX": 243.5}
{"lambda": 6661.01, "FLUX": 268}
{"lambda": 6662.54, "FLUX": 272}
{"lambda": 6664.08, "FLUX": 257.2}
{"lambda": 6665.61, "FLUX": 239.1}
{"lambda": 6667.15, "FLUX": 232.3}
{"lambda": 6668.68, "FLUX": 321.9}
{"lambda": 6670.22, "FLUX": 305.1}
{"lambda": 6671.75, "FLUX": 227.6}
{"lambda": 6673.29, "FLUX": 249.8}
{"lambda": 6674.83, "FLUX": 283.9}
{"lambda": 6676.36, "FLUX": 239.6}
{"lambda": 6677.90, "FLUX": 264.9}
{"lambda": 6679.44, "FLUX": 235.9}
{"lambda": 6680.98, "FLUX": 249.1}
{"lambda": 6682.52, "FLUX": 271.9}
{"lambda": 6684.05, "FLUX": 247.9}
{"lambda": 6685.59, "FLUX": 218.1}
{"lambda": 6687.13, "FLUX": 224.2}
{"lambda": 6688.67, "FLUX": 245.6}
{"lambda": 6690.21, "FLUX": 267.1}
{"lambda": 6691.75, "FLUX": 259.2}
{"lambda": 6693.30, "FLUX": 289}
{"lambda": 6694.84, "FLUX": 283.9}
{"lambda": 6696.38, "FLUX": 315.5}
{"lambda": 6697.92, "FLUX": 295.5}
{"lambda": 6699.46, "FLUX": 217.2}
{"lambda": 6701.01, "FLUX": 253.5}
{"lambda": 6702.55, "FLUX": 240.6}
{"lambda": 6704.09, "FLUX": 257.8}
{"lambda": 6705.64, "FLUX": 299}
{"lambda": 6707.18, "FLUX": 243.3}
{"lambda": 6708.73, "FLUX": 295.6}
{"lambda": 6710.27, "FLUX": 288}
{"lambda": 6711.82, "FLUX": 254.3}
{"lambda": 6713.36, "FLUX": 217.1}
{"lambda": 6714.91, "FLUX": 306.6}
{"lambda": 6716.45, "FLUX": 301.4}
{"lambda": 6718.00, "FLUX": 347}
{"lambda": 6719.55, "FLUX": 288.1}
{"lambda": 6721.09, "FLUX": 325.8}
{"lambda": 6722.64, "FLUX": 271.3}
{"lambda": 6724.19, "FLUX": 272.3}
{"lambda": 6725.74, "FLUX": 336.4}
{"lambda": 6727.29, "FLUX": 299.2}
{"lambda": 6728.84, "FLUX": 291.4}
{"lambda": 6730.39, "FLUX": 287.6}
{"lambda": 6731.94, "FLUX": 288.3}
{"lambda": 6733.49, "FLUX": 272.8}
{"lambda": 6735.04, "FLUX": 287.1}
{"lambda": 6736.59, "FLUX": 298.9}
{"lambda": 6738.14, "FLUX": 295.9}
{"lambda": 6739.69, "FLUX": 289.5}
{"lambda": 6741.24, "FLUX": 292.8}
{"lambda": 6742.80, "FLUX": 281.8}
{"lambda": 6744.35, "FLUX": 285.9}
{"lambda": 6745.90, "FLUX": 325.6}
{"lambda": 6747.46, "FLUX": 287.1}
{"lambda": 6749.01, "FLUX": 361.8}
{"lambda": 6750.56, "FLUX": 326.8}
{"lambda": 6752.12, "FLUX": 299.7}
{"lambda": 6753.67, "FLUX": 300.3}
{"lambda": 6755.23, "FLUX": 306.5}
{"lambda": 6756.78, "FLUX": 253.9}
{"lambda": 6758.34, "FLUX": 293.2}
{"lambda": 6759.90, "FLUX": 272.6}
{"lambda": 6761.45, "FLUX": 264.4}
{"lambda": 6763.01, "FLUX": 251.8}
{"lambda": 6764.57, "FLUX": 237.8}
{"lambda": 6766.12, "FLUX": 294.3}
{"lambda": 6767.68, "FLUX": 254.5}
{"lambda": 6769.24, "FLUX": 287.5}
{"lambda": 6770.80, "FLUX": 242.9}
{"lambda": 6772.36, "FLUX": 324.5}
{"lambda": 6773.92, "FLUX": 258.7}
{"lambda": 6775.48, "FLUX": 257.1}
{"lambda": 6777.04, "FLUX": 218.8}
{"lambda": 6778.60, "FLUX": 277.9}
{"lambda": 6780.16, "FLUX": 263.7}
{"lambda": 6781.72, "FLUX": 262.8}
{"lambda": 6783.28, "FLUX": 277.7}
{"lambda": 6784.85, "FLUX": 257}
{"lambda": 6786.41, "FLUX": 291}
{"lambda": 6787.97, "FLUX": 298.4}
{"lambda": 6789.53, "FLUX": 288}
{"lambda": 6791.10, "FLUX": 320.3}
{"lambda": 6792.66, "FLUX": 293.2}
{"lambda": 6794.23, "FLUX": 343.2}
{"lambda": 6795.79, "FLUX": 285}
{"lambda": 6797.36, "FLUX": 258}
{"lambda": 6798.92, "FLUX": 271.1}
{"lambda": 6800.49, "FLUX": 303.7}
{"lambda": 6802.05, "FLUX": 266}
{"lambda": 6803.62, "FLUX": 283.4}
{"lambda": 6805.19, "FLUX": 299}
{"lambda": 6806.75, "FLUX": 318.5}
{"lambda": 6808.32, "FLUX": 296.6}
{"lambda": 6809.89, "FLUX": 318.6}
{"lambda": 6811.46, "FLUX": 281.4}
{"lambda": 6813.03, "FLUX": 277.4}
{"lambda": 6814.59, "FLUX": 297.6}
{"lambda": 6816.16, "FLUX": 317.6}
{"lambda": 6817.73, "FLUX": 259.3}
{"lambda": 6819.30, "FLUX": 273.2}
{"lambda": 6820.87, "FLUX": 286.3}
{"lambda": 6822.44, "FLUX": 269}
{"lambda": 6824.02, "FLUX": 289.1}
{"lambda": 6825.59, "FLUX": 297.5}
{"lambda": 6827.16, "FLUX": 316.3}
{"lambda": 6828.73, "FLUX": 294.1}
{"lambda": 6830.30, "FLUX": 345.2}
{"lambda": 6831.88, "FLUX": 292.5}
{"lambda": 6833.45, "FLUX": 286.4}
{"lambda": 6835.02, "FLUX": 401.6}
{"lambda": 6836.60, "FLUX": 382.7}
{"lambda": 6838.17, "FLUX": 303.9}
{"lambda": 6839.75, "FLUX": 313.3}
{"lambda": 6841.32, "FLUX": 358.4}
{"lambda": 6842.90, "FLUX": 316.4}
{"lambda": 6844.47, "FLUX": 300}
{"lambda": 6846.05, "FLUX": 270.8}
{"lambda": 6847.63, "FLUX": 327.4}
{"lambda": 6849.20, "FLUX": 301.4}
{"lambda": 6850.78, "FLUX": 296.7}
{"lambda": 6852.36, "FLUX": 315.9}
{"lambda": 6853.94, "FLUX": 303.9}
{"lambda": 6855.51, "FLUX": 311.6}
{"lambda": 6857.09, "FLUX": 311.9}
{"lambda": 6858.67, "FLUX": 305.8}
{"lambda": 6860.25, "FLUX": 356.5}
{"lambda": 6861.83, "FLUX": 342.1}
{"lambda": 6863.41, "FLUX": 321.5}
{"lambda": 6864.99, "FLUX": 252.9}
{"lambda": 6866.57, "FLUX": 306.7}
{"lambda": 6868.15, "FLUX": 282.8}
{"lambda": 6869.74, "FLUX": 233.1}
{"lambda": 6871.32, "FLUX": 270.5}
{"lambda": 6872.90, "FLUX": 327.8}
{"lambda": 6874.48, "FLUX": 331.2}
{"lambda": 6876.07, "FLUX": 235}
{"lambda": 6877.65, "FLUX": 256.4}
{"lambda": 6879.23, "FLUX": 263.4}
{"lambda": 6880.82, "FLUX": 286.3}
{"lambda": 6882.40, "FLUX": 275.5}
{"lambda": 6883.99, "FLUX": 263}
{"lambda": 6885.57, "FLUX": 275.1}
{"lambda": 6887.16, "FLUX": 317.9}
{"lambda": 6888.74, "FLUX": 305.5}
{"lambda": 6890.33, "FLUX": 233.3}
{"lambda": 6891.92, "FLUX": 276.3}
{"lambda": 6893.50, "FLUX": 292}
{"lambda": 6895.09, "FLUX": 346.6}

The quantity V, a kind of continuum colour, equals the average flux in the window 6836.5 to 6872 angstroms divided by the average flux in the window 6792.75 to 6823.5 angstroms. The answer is 1.06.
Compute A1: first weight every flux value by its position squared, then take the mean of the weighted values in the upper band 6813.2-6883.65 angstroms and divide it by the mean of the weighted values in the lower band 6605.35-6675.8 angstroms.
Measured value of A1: 1.2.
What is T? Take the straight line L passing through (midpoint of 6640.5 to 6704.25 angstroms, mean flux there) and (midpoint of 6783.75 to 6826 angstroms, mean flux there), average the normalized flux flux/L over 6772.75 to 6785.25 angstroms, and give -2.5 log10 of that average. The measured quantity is 0.09 mag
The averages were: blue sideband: 256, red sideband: 290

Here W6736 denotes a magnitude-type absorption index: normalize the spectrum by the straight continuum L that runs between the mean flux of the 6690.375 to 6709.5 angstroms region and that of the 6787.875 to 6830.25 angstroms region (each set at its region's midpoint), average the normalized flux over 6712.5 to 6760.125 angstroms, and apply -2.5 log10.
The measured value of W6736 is -0.07 mag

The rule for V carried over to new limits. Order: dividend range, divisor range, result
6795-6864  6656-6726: 1.14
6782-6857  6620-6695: 1.18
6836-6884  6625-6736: 1.14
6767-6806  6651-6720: 1.07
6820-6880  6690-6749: 1.07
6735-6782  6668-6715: 1.08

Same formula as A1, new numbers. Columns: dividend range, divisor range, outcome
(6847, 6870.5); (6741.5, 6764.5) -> 1.08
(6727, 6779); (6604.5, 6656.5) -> 1.14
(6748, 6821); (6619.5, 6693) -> 1.16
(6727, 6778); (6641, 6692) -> 1.15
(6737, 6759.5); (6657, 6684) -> 1.18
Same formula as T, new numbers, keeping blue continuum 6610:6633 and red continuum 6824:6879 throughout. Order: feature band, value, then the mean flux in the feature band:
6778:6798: 0.04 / 286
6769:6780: 0.11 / 266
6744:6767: 0.00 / 291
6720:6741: -0.02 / 294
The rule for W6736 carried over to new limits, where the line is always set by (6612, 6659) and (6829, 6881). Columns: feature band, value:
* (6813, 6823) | 0.05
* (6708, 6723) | -0.06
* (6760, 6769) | 0.09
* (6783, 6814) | 0.01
